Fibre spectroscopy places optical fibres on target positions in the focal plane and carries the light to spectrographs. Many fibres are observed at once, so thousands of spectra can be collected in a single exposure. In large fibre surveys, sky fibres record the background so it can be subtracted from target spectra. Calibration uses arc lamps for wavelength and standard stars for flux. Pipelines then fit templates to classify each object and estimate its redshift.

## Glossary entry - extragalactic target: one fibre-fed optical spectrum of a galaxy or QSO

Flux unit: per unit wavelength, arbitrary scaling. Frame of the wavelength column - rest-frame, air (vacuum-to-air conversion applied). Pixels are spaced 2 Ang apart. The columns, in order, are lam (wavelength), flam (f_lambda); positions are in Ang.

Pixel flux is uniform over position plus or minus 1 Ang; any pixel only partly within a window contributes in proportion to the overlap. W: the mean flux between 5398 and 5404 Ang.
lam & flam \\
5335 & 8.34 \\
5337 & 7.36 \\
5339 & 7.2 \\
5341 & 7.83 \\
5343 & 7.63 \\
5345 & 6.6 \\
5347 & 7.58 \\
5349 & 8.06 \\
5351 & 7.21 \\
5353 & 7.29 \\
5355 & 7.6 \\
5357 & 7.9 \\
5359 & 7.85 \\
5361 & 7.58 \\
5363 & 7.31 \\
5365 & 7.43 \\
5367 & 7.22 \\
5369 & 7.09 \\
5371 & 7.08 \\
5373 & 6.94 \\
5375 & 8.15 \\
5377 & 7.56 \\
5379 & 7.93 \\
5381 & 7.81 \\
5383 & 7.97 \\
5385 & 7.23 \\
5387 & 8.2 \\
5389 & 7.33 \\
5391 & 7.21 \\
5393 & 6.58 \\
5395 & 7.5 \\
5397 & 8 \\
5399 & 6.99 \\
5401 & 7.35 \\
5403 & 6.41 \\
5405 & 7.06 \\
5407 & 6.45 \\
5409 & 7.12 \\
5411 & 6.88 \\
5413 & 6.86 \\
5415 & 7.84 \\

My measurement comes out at 6.92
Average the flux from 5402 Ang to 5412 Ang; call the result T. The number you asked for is 6.78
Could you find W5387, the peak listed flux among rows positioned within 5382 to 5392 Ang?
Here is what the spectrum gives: 8.2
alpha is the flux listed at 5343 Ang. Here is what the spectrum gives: 7.63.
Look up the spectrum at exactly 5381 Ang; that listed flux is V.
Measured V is 7.81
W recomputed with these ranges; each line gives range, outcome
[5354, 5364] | 7.65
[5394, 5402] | 7.46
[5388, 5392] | 7.27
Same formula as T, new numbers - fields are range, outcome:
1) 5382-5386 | 7.6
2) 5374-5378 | 7.86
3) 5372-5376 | 7.54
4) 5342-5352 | 7.42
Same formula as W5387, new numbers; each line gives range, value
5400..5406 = 7.35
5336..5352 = 8.06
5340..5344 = 7.83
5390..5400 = 8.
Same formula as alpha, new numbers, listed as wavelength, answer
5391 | 7.21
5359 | 7.85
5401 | 7.35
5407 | 6.45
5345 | 6.6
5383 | 7.97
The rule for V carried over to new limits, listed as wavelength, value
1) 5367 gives 7.22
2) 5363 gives 7.31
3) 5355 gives 7.6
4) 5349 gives 8.06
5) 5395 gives 7.5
